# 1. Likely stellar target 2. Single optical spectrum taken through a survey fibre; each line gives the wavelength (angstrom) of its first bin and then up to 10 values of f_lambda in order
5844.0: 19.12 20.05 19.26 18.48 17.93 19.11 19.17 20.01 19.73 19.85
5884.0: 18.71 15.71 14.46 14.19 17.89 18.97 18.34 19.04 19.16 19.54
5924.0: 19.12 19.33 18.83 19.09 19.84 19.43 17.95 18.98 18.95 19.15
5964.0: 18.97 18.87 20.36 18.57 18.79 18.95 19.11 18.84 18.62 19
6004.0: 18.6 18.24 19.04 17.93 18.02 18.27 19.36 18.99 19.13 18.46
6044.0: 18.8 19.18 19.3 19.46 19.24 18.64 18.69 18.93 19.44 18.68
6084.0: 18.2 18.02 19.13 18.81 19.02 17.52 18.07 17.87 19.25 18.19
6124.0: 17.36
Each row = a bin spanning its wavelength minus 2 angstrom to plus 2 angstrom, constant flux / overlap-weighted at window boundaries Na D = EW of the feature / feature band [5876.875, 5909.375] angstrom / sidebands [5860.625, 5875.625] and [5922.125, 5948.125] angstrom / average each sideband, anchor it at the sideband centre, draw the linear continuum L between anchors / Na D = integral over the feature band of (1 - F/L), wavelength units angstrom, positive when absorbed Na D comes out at 3.3 angstrom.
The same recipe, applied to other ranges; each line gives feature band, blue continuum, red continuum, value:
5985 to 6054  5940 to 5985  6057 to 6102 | 0.61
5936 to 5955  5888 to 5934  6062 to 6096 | -0.96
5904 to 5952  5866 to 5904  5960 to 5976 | -1.27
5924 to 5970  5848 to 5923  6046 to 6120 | -1.39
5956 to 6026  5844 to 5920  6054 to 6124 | -1.06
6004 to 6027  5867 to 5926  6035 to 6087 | 0.44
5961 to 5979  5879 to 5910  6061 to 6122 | -1.48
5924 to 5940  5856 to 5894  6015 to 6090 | -0.62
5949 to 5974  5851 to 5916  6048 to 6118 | -1.03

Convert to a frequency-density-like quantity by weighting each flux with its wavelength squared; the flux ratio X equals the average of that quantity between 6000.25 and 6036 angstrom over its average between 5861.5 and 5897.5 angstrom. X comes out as 1.09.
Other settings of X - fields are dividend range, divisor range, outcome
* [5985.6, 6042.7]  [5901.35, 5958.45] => 1.01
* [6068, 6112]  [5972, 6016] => 1.02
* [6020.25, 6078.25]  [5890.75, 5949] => 1.08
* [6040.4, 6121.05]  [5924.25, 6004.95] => 1.02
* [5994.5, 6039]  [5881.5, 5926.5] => 1.09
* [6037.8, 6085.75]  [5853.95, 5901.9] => 1.12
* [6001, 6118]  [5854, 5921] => 1.09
